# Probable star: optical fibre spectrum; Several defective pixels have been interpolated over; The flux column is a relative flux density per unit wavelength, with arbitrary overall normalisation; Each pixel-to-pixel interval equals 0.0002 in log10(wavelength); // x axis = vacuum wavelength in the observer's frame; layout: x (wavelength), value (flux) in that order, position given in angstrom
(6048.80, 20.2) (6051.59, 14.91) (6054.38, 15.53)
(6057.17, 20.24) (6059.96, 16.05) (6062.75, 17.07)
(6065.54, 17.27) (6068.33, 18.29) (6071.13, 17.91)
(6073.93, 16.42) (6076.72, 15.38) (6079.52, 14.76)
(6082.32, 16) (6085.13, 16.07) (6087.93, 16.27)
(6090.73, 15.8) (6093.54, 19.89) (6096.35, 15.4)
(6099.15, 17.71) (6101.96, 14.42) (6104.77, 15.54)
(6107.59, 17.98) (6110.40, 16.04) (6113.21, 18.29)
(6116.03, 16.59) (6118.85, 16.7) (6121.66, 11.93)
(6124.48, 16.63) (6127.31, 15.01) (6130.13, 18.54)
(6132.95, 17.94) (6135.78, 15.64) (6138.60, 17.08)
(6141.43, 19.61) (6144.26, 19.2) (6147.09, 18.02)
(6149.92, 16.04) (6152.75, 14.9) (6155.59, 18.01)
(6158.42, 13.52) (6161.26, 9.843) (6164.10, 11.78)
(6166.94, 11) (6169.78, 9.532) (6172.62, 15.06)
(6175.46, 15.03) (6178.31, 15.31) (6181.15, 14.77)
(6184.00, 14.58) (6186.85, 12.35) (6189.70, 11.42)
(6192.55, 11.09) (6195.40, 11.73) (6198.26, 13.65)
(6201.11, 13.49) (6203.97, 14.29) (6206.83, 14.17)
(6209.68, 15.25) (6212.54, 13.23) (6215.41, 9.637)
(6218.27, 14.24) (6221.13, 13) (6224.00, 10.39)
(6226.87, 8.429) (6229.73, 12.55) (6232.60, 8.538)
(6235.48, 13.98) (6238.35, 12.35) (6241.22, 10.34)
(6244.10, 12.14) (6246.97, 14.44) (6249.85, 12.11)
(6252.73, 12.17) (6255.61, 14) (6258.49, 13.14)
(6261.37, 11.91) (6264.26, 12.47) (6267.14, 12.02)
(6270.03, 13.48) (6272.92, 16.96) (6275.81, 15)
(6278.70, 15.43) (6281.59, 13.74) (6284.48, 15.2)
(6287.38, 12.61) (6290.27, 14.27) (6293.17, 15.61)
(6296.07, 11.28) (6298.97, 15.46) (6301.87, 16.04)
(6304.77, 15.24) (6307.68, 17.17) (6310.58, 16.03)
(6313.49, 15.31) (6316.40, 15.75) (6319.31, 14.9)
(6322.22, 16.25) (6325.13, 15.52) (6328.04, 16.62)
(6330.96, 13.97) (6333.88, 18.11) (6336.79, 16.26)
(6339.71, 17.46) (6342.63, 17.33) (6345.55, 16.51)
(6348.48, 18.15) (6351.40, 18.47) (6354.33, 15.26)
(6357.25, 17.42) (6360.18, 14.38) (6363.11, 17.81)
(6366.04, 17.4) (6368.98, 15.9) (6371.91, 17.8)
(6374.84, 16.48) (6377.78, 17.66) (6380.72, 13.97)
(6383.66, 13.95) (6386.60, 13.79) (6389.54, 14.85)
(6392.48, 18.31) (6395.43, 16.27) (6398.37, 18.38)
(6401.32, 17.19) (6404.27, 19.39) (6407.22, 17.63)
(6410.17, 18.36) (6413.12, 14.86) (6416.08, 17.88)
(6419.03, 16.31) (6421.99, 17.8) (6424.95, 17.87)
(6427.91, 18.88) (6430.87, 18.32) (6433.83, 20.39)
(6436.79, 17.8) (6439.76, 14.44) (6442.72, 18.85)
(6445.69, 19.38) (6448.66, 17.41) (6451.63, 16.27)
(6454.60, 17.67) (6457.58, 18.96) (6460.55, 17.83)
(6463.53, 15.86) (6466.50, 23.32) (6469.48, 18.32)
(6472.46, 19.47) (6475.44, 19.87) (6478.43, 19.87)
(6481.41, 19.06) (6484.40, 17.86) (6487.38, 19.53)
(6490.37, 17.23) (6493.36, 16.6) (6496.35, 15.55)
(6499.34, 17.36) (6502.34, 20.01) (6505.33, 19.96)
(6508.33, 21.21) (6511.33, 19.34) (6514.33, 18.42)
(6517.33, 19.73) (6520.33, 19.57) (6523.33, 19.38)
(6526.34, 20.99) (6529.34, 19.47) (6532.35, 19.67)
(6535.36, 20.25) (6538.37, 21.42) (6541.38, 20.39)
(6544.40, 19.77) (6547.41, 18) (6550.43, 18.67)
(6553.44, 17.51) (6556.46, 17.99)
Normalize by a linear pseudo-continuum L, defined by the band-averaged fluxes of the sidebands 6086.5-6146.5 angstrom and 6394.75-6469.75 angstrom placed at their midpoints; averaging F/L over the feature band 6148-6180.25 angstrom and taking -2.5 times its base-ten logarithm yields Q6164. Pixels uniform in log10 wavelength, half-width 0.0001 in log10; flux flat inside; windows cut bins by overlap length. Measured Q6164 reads 0.23 mag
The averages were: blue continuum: 16.8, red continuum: 17.9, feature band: 13.7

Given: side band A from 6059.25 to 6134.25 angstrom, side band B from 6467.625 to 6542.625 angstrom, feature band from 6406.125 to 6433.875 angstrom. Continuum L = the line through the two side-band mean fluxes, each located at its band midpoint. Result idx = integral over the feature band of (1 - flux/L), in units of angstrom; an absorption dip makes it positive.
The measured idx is 1.44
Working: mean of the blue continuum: 16.5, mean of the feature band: 17.7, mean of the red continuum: 19.2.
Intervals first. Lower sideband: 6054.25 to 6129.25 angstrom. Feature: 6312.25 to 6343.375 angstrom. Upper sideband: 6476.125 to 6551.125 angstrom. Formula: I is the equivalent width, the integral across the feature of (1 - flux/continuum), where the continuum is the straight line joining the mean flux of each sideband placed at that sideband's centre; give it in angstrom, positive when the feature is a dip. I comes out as 3.3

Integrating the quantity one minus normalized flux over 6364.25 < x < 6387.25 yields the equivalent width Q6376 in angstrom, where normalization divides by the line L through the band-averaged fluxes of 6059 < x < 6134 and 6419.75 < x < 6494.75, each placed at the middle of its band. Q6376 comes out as 2.5 angstrom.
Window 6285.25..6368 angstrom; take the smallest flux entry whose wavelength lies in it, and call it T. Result 11.28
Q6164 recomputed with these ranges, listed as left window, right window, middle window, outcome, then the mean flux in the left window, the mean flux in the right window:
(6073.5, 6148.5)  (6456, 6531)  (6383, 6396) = 0.19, 16.6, 19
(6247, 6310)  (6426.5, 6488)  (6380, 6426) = 0.03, 14.1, 18.5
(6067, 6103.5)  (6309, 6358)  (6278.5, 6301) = 0.16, 16.5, 16.4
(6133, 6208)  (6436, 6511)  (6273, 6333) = 0.07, 14.3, 18.4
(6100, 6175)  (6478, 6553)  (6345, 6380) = 0.05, 15.6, 19.1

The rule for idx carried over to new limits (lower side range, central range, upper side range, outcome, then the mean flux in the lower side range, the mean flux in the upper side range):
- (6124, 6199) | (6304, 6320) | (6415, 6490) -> 0.76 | 14.7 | 18.4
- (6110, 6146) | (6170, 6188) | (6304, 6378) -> 2.77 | 16.9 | 16.5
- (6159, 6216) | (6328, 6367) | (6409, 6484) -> -1.49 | 12.9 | 18.2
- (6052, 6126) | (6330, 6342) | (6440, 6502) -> 0.70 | 16.5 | 18.3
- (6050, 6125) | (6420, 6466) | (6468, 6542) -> 2.09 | 16.5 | 19.2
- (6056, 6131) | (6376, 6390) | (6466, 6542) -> 2.74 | 16.6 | 19.3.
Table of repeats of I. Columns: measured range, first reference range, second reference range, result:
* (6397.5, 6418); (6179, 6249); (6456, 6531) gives -0.7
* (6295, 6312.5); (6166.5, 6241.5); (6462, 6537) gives -0.6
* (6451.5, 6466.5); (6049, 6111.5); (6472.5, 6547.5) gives 0.7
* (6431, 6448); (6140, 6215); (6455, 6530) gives 0.0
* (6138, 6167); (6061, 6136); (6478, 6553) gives 2.3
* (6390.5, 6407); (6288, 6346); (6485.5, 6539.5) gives -0.6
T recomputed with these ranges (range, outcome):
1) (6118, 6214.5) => 9.532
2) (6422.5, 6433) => 17.87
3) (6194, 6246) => 8.429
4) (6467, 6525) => 15.55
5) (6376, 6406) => 13.79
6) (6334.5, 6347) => 16.26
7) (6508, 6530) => 18.42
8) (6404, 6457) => 14.44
